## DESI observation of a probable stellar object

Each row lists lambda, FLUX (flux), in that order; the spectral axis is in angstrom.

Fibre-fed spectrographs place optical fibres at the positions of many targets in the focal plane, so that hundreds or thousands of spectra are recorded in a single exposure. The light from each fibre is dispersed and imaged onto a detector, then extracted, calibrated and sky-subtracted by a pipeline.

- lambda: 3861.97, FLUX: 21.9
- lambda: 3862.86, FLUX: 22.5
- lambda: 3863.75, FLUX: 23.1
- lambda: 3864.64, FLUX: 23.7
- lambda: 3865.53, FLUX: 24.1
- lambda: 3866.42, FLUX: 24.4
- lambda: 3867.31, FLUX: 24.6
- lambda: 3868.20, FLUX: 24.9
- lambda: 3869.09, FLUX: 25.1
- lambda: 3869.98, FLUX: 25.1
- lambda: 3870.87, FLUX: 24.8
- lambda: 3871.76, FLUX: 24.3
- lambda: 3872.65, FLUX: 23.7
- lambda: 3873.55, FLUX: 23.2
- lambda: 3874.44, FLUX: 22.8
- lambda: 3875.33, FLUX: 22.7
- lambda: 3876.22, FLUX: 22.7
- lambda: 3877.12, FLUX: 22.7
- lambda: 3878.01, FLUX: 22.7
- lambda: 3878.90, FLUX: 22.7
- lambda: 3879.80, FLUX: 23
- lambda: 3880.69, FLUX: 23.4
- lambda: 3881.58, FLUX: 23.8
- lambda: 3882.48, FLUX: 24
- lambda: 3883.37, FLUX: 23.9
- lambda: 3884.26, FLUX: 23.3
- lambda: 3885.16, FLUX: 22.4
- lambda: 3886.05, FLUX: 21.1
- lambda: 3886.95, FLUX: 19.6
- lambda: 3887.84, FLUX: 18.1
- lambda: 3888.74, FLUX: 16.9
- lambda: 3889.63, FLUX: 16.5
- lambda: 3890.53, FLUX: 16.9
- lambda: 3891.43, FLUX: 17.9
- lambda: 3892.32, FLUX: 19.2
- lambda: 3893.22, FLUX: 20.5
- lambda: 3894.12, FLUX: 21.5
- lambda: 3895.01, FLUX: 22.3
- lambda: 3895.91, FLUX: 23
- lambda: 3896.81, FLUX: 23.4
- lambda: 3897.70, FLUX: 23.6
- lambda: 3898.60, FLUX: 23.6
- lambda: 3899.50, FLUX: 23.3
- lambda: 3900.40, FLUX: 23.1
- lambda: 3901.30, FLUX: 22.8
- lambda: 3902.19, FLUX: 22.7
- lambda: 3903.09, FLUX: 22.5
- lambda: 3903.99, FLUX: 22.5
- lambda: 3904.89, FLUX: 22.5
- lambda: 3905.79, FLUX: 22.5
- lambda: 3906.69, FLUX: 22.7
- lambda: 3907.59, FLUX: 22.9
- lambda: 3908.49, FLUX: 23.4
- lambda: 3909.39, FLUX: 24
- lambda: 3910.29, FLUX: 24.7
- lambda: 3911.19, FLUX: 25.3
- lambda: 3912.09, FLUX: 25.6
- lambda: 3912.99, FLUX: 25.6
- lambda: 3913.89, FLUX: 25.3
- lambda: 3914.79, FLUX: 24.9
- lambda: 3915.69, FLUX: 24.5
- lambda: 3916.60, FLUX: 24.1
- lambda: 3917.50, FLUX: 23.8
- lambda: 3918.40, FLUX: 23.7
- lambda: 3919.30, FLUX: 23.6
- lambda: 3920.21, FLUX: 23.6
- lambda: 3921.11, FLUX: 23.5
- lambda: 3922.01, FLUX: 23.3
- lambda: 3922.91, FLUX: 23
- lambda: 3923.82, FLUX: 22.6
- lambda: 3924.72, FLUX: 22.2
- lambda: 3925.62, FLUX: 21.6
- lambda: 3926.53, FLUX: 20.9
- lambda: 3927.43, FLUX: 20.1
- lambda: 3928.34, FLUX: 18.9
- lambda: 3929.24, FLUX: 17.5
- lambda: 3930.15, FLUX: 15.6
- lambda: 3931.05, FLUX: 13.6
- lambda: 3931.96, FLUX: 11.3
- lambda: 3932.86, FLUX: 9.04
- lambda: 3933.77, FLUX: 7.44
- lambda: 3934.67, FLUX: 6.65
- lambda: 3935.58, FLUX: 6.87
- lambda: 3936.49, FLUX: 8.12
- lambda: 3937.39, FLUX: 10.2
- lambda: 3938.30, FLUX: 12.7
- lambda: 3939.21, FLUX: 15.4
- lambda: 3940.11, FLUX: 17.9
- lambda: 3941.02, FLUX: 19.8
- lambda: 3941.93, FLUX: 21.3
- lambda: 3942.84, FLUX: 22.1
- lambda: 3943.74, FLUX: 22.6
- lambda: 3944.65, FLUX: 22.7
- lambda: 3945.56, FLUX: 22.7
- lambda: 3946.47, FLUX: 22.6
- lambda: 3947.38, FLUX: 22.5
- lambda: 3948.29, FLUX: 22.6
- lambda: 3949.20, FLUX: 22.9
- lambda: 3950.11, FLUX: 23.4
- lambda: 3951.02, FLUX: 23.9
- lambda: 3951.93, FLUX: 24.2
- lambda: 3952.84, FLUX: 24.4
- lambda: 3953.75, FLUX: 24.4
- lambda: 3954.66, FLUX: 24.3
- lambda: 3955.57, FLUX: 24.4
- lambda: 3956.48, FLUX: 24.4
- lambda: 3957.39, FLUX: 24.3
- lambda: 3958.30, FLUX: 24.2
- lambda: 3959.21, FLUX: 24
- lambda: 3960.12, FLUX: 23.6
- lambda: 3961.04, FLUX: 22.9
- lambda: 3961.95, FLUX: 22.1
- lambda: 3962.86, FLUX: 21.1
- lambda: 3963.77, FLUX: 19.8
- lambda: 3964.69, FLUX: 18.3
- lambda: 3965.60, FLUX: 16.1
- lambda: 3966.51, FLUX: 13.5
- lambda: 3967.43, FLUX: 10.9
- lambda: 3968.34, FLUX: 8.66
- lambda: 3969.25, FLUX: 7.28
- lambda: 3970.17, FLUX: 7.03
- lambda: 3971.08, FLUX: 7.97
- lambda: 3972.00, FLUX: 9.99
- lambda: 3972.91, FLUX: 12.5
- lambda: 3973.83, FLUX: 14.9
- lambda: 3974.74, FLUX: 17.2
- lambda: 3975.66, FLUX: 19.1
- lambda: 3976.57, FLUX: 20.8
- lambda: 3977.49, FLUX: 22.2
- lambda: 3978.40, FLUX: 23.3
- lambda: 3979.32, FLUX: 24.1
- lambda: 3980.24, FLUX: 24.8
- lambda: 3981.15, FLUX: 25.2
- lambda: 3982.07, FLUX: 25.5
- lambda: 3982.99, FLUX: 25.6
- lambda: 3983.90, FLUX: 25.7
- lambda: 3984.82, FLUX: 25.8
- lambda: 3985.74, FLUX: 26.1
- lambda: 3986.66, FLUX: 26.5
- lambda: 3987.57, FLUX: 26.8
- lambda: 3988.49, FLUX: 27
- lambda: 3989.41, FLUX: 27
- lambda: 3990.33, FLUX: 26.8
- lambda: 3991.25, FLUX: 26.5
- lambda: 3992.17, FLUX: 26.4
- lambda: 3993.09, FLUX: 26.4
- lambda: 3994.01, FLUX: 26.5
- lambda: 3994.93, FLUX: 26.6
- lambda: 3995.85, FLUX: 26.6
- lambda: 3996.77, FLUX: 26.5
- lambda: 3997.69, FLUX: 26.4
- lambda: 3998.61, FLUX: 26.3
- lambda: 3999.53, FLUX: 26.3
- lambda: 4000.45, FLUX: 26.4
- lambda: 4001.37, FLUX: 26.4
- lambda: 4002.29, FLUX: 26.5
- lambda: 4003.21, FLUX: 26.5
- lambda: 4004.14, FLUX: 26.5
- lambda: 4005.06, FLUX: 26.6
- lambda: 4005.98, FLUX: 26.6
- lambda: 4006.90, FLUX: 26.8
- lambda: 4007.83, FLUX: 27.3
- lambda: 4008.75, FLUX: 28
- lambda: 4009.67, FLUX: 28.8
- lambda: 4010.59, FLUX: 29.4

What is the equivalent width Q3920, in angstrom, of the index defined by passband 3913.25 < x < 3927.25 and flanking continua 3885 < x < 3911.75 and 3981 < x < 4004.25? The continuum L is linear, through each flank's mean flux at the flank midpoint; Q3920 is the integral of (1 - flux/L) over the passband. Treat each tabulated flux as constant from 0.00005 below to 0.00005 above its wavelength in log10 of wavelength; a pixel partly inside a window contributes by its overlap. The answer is -0.3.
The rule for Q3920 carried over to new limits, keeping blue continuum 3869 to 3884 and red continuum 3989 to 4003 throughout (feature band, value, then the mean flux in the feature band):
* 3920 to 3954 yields 8.6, 18.7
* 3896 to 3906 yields 0.5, 23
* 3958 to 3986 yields 7.5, 19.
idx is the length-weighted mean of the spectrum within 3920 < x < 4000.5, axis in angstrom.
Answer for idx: 20.5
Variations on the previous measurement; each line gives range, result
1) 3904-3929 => 23.2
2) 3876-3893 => 21.1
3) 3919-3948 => 17.9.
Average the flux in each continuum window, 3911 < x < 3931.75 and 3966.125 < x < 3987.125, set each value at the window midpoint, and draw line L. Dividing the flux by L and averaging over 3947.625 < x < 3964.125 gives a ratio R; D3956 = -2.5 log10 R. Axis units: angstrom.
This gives -0.18 mag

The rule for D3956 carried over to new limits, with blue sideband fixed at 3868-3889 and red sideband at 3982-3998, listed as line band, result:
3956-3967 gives 0.20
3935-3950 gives 0.33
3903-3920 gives 0.00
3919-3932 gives 0.19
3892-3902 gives 0.05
